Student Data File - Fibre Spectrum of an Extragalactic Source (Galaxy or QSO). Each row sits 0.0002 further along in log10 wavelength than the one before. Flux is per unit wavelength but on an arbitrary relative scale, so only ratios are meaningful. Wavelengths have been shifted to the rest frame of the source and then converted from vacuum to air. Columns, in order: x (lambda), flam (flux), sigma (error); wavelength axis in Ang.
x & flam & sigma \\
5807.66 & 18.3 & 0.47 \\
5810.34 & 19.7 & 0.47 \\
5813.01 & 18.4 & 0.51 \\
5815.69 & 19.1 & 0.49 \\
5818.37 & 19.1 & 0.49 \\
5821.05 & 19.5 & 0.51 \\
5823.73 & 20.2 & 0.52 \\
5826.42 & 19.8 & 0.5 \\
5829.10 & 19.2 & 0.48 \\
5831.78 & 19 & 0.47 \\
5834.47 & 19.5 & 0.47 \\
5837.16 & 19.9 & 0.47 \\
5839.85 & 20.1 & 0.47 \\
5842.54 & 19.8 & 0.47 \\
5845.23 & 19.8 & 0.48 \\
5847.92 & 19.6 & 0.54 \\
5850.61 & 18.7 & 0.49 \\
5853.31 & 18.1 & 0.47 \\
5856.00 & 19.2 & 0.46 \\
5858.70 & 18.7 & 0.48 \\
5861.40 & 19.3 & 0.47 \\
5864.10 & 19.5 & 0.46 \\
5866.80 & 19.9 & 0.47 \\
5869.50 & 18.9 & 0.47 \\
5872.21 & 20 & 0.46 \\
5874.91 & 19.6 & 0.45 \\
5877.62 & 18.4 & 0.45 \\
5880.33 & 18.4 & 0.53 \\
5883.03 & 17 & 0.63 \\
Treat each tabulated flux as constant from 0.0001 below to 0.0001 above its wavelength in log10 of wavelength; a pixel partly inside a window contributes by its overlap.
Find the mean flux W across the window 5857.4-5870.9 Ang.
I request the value 19.3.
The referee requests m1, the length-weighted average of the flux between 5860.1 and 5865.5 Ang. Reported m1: 19.4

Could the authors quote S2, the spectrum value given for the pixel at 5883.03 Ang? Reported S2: 17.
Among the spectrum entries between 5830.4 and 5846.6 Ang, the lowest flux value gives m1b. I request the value 19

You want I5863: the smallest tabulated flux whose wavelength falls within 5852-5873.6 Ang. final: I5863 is 18.1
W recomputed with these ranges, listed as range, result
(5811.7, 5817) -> 18.7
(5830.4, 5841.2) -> 19.6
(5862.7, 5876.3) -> 19.6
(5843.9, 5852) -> 19.4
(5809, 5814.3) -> 19.1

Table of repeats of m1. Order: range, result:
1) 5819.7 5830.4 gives 19.7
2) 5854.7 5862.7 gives 19.1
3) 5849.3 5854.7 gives 18.4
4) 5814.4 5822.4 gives 19.2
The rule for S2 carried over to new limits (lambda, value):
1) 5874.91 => 19.6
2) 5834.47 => 19.5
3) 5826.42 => 19.8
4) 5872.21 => 20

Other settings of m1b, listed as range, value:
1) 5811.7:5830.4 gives 18.4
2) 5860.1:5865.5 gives 19.3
